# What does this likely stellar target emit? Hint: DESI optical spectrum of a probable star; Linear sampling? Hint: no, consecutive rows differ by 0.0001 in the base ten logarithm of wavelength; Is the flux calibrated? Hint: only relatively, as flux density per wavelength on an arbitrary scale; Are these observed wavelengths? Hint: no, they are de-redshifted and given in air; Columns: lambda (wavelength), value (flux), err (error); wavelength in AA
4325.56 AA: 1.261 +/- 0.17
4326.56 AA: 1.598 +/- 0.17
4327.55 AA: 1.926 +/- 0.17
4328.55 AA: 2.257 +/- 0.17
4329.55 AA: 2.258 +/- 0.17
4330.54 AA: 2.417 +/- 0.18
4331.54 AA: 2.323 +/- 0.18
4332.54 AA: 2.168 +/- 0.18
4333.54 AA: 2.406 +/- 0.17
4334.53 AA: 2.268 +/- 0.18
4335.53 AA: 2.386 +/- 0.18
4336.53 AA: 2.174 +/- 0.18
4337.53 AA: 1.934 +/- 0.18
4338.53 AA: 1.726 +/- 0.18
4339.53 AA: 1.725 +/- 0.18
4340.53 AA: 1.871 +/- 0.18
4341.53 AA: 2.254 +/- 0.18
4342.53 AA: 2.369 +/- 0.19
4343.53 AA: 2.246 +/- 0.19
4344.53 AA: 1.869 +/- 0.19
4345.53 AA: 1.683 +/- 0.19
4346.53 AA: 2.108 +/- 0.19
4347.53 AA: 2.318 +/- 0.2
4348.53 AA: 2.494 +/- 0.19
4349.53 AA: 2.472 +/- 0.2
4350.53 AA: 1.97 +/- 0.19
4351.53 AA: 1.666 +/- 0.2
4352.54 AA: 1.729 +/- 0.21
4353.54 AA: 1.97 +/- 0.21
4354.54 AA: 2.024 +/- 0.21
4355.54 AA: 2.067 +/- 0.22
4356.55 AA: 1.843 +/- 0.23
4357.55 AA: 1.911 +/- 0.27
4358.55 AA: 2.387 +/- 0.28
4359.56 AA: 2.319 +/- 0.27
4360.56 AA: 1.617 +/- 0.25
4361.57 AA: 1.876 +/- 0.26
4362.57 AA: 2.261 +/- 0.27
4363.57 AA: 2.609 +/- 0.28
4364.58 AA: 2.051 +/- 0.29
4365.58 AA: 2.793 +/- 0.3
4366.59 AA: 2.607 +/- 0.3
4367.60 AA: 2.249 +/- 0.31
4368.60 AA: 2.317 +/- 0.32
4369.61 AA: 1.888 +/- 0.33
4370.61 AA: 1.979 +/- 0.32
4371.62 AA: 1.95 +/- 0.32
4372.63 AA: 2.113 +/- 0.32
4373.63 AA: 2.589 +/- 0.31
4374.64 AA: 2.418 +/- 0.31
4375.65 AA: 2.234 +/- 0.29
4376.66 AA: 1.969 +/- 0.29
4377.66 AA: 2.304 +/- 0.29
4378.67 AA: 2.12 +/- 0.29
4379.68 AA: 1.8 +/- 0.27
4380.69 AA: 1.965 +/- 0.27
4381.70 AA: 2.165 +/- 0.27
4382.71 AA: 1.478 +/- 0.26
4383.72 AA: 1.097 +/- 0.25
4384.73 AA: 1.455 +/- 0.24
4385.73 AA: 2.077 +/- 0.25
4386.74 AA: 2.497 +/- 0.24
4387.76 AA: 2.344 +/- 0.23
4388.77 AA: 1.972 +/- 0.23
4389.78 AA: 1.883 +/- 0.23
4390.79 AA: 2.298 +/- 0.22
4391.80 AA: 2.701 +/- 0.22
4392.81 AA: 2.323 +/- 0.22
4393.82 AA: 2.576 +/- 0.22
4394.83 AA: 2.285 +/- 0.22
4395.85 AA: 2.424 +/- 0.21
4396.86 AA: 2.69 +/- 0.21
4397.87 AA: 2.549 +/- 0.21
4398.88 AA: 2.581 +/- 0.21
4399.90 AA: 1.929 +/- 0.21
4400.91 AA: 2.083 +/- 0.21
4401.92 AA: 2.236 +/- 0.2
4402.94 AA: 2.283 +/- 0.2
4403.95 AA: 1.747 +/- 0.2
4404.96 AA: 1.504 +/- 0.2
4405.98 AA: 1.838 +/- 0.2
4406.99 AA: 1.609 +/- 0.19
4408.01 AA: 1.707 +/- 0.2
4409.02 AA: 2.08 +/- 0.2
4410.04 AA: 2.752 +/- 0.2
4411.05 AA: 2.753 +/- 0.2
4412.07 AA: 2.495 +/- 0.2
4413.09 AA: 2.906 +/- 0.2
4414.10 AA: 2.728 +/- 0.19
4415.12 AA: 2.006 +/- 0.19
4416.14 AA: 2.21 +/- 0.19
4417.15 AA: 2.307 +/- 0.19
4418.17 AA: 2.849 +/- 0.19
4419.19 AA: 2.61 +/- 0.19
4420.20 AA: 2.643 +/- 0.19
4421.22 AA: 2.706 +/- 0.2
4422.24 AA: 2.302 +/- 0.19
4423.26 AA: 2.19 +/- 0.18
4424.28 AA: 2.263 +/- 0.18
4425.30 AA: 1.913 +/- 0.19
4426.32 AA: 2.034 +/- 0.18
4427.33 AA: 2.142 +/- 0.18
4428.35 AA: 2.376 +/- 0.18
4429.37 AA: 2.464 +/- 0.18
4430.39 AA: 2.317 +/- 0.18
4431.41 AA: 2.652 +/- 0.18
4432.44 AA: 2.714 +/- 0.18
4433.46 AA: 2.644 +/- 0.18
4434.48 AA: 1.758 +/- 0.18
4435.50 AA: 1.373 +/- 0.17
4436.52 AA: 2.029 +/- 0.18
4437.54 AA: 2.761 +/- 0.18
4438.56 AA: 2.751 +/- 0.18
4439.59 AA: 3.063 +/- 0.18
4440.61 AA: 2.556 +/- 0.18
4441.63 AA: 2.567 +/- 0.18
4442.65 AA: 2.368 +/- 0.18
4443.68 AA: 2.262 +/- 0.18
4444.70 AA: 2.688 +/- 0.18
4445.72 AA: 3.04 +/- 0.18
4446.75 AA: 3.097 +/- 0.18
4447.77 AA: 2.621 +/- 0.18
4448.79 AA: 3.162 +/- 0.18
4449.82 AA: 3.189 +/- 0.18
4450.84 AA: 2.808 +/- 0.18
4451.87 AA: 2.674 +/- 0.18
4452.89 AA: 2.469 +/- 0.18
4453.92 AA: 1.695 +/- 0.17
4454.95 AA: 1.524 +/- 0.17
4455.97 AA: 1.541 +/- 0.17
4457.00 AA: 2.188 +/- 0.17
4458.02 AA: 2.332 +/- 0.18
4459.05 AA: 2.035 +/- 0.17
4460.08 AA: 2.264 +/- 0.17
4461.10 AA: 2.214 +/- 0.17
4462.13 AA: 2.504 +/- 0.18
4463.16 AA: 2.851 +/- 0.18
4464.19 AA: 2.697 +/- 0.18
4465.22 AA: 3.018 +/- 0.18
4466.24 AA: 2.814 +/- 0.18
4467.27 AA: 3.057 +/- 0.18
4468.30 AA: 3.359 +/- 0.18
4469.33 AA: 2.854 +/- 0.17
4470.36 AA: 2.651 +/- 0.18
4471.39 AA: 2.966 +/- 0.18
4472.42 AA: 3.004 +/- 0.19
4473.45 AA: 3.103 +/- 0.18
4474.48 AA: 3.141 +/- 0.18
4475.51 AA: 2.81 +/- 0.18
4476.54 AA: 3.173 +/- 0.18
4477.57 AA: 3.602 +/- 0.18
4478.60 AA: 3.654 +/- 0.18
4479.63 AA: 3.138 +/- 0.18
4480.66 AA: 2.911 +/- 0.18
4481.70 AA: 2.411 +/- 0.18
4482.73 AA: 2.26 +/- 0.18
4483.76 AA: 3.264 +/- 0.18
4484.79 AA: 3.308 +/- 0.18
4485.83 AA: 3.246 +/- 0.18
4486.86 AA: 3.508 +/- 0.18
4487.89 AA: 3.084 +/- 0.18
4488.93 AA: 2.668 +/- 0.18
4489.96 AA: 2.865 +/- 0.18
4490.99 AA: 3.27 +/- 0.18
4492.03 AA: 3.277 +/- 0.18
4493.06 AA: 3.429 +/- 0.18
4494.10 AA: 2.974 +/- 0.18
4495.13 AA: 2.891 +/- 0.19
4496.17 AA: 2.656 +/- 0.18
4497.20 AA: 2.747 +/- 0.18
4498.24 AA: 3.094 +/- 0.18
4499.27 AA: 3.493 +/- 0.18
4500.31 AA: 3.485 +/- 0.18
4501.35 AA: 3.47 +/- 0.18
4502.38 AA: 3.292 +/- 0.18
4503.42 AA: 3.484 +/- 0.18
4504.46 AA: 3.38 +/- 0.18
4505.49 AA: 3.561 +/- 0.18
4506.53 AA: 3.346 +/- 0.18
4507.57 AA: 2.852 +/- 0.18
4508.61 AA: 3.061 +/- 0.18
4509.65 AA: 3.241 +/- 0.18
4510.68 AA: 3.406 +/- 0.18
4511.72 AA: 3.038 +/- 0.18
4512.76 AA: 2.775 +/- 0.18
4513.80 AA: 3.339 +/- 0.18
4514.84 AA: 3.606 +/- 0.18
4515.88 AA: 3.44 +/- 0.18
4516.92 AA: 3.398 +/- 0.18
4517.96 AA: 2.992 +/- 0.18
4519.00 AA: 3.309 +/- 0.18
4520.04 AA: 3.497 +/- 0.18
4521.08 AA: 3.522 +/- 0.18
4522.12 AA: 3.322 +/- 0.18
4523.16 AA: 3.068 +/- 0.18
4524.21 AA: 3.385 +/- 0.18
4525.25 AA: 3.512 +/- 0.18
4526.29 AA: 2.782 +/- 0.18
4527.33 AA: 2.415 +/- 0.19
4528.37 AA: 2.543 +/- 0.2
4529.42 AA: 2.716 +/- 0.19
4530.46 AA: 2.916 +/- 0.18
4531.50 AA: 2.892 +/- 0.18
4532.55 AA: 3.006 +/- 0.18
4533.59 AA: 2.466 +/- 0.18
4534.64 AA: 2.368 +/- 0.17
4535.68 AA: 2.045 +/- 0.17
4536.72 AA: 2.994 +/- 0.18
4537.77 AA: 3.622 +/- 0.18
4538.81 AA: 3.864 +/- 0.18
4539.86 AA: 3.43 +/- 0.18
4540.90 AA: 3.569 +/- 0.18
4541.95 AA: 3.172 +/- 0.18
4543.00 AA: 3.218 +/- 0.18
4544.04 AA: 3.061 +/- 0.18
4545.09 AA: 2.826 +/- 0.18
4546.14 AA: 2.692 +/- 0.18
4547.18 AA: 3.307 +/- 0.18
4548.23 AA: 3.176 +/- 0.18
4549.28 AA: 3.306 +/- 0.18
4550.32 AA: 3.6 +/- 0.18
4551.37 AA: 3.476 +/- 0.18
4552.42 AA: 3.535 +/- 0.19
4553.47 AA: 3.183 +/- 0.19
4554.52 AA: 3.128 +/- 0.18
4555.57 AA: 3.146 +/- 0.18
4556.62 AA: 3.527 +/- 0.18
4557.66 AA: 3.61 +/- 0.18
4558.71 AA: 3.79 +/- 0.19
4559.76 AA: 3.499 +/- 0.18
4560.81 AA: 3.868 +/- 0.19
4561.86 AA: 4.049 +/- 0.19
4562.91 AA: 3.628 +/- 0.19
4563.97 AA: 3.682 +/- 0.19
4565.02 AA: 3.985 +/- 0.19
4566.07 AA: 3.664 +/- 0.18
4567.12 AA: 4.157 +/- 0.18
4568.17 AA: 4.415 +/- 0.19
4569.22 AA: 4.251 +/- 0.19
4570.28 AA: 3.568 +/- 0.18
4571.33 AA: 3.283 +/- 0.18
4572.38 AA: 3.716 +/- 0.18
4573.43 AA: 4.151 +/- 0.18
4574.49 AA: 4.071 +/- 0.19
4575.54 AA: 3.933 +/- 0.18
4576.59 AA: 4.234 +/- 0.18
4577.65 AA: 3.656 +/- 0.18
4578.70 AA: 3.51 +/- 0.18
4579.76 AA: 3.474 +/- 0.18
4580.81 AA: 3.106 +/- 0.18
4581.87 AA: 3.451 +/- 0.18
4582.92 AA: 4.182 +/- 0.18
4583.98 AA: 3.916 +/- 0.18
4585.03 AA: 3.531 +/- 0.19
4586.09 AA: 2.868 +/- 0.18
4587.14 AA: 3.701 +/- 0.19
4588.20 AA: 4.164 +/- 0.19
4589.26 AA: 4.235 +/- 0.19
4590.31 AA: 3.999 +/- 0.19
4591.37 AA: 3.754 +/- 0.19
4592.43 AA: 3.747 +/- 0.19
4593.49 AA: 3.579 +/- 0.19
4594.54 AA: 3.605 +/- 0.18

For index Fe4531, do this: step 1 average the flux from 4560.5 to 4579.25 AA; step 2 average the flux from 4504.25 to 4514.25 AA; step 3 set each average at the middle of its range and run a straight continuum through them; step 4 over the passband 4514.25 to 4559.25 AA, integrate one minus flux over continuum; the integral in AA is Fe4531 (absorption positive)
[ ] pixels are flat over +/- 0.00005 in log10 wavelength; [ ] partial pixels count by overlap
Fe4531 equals 4.2 AA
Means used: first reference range 3.19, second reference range 3.88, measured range 3.17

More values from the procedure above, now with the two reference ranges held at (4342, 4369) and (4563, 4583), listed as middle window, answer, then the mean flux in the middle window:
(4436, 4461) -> 3.20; 2.48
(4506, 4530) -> 1.60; 3.15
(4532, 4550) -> 2.46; 3.07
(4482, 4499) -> 0.75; 3.03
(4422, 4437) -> 2.75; 2.21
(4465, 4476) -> 0.15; 2.98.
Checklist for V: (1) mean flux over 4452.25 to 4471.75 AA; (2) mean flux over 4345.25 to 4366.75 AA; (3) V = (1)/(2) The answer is 1.2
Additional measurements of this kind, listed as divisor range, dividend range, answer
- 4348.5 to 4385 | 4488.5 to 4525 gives 1.55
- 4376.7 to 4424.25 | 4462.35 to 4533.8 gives 1.40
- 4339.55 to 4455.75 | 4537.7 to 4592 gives 1.60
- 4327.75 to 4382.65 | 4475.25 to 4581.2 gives 1.55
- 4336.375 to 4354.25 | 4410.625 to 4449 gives 1.22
